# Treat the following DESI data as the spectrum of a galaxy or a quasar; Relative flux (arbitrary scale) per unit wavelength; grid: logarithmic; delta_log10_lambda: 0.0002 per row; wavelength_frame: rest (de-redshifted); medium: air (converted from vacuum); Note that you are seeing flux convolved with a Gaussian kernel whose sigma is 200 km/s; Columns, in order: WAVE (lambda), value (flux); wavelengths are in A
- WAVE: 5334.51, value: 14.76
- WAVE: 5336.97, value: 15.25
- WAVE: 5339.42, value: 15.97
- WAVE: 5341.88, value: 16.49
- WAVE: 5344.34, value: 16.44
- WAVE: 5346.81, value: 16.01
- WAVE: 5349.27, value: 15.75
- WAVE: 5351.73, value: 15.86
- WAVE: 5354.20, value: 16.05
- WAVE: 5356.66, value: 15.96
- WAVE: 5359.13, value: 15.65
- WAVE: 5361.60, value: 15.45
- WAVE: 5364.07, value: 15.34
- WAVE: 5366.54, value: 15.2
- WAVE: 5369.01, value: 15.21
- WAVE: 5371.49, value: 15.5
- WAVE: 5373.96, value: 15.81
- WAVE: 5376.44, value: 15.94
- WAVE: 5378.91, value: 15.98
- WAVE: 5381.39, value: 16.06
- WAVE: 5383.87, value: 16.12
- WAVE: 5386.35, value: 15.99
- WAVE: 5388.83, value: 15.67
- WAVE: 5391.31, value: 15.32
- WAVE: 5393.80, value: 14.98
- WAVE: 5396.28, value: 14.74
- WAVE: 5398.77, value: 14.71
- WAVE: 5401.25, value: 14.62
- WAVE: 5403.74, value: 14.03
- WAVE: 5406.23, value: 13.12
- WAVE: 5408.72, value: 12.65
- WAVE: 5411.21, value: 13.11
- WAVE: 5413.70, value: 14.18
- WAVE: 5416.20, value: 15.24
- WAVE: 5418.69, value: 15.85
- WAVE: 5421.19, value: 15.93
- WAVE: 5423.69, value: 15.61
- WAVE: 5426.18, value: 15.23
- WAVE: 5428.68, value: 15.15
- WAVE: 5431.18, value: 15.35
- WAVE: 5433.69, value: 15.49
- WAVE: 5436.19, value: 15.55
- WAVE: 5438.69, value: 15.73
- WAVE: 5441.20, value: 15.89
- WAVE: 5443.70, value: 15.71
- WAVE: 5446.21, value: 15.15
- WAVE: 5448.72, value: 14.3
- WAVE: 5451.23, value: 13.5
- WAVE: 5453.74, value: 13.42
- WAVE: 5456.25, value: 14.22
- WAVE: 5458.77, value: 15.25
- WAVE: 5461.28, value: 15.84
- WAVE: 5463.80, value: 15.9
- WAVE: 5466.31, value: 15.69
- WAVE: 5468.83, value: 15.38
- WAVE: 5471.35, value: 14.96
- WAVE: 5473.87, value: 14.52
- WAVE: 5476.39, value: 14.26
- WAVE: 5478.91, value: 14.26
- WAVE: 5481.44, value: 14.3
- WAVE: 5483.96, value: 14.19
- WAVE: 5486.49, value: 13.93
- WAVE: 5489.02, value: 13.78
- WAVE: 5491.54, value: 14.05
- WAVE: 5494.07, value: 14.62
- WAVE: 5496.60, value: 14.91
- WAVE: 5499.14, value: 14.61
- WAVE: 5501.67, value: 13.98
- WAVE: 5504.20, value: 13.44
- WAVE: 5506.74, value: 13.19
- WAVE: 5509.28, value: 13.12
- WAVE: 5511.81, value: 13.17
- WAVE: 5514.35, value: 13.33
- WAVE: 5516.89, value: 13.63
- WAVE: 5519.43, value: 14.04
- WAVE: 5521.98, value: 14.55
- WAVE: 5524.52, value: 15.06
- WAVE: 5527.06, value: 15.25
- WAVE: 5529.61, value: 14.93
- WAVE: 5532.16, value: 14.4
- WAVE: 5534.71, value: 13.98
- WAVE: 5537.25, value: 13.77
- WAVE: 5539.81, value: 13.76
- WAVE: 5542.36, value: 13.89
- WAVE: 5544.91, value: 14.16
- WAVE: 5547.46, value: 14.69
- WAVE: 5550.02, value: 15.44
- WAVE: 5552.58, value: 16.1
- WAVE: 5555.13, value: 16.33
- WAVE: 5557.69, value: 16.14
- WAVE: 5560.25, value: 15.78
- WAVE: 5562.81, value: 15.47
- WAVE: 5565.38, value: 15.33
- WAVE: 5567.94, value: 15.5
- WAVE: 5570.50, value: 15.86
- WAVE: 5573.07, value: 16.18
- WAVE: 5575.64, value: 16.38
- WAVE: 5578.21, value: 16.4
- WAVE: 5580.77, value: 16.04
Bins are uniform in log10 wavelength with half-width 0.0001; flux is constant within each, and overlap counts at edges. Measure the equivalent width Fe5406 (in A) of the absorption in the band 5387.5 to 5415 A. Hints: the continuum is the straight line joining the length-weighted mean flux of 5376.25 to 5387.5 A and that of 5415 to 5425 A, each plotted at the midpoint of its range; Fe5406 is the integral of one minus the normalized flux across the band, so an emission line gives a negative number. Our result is 2.70 A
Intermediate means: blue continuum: 16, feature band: 14.3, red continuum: 15.7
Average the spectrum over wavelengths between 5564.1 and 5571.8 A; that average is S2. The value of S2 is 15.6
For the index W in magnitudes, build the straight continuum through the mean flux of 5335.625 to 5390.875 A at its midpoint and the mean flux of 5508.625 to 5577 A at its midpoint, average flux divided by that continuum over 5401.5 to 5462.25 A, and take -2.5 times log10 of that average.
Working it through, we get 0.04 mag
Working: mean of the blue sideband 15.8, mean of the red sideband 14.8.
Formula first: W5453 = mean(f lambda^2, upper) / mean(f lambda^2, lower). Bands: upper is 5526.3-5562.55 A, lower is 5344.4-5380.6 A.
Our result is 1.01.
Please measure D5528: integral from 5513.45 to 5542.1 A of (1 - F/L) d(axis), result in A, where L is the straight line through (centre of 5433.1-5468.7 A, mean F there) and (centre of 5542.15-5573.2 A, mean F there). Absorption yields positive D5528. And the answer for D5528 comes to 2.11 A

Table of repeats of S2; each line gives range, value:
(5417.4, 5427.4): 15.7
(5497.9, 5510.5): 13.7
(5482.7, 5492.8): 14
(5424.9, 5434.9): 15.3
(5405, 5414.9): 13.3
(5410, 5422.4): 14.9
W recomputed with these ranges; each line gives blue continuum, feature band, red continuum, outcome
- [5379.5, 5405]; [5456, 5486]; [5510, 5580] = 0.01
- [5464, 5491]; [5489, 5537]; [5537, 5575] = 0.06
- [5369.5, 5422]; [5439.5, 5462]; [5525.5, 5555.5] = 0.01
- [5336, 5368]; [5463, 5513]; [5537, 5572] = 0.08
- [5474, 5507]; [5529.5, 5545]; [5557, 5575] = 0.08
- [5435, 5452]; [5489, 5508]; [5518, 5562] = 0.07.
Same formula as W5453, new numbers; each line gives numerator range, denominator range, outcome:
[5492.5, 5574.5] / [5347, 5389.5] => 0.99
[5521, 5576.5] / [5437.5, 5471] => 1.04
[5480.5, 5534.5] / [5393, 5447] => 0.98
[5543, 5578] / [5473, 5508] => 1.13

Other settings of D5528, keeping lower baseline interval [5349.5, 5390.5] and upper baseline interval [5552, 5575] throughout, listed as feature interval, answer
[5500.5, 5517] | 2.5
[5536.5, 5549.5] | 1.4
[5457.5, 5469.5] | 0.1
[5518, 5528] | 0.7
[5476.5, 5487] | 1.1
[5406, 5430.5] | 1.7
